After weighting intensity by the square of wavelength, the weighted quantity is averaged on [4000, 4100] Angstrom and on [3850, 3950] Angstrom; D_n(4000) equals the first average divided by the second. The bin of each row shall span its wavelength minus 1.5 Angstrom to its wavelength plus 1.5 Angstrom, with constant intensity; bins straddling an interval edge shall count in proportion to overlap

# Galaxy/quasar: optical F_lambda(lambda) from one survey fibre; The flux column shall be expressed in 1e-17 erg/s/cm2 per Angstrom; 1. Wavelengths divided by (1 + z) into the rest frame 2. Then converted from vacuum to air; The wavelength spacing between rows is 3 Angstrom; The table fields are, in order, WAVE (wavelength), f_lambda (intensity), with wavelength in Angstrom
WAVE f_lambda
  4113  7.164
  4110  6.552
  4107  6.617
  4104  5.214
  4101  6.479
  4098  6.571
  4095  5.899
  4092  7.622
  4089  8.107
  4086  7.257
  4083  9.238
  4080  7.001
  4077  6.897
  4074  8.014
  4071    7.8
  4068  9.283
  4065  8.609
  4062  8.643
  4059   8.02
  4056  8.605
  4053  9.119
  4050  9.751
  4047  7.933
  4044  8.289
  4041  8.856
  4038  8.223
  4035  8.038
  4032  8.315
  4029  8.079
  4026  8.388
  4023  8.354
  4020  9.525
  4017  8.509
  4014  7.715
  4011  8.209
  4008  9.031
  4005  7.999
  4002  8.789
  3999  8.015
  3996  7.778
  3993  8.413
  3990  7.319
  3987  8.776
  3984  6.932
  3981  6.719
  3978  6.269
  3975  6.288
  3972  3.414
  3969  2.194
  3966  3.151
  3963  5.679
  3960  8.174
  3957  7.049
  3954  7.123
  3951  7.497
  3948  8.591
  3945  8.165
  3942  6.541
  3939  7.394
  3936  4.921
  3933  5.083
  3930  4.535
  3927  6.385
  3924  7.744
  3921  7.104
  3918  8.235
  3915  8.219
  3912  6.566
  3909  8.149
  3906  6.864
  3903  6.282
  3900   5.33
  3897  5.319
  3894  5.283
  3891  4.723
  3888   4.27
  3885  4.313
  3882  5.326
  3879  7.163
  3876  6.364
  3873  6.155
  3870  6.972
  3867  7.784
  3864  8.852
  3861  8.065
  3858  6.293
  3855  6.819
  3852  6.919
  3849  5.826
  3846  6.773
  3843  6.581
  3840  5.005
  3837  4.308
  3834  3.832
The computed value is 1.34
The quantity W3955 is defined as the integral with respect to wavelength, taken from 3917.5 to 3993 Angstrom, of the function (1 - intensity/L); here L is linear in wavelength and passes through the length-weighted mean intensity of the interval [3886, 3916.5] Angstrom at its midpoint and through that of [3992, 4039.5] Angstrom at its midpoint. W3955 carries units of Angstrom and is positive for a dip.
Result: 6.8 Angstrom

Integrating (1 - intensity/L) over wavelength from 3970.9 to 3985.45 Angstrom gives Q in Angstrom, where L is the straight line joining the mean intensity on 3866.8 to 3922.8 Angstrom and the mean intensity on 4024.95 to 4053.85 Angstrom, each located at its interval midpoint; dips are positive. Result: 3.0 Angstrom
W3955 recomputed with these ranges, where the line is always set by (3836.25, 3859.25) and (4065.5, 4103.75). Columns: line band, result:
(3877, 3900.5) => 4.13 Angstrom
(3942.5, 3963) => -2.56 Angstrom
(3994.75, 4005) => -1.74 Angstrom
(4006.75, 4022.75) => -3.40 Angstrom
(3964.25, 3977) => 5.47 Angstrom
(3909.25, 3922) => -2.16 Angstrom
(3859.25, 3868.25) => -2.87 Angstrom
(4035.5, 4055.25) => -3.85 Angstrom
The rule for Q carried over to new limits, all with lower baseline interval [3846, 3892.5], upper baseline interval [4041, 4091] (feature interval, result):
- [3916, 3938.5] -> 1.8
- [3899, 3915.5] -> -0.2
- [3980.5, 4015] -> -1.7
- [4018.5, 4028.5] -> -1.0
